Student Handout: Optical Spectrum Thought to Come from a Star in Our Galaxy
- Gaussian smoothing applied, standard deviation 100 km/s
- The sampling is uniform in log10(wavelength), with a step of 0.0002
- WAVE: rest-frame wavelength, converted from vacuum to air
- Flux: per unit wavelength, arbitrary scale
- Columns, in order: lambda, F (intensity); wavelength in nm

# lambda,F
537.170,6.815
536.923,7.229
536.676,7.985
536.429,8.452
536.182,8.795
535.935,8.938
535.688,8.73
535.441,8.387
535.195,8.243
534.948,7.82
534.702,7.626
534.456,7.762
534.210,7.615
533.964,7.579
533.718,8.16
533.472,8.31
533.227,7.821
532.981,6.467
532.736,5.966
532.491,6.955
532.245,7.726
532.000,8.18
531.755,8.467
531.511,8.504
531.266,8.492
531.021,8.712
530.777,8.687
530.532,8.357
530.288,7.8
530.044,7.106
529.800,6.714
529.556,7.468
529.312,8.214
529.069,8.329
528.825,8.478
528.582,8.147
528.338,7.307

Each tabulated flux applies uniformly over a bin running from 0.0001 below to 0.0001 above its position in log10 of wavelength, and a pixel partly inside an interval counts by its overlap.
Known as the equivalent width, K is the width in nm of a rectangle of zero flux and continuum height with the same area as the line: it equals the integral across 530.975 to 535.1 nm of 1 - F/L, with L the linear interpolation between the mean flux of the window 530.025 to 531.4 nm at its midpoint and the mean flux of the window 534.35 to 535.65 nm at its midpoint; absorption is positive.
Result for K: 0.19 nm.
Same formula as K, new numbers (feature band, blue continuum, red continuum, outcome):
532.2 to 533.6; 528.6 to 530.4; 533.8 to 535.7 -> 0.122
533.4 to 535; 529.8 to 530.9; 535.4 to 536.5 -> 0.113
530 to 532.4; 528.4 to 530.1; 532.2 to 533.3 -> -0.309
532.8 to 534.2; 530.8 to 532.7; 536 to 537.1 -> 0.085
